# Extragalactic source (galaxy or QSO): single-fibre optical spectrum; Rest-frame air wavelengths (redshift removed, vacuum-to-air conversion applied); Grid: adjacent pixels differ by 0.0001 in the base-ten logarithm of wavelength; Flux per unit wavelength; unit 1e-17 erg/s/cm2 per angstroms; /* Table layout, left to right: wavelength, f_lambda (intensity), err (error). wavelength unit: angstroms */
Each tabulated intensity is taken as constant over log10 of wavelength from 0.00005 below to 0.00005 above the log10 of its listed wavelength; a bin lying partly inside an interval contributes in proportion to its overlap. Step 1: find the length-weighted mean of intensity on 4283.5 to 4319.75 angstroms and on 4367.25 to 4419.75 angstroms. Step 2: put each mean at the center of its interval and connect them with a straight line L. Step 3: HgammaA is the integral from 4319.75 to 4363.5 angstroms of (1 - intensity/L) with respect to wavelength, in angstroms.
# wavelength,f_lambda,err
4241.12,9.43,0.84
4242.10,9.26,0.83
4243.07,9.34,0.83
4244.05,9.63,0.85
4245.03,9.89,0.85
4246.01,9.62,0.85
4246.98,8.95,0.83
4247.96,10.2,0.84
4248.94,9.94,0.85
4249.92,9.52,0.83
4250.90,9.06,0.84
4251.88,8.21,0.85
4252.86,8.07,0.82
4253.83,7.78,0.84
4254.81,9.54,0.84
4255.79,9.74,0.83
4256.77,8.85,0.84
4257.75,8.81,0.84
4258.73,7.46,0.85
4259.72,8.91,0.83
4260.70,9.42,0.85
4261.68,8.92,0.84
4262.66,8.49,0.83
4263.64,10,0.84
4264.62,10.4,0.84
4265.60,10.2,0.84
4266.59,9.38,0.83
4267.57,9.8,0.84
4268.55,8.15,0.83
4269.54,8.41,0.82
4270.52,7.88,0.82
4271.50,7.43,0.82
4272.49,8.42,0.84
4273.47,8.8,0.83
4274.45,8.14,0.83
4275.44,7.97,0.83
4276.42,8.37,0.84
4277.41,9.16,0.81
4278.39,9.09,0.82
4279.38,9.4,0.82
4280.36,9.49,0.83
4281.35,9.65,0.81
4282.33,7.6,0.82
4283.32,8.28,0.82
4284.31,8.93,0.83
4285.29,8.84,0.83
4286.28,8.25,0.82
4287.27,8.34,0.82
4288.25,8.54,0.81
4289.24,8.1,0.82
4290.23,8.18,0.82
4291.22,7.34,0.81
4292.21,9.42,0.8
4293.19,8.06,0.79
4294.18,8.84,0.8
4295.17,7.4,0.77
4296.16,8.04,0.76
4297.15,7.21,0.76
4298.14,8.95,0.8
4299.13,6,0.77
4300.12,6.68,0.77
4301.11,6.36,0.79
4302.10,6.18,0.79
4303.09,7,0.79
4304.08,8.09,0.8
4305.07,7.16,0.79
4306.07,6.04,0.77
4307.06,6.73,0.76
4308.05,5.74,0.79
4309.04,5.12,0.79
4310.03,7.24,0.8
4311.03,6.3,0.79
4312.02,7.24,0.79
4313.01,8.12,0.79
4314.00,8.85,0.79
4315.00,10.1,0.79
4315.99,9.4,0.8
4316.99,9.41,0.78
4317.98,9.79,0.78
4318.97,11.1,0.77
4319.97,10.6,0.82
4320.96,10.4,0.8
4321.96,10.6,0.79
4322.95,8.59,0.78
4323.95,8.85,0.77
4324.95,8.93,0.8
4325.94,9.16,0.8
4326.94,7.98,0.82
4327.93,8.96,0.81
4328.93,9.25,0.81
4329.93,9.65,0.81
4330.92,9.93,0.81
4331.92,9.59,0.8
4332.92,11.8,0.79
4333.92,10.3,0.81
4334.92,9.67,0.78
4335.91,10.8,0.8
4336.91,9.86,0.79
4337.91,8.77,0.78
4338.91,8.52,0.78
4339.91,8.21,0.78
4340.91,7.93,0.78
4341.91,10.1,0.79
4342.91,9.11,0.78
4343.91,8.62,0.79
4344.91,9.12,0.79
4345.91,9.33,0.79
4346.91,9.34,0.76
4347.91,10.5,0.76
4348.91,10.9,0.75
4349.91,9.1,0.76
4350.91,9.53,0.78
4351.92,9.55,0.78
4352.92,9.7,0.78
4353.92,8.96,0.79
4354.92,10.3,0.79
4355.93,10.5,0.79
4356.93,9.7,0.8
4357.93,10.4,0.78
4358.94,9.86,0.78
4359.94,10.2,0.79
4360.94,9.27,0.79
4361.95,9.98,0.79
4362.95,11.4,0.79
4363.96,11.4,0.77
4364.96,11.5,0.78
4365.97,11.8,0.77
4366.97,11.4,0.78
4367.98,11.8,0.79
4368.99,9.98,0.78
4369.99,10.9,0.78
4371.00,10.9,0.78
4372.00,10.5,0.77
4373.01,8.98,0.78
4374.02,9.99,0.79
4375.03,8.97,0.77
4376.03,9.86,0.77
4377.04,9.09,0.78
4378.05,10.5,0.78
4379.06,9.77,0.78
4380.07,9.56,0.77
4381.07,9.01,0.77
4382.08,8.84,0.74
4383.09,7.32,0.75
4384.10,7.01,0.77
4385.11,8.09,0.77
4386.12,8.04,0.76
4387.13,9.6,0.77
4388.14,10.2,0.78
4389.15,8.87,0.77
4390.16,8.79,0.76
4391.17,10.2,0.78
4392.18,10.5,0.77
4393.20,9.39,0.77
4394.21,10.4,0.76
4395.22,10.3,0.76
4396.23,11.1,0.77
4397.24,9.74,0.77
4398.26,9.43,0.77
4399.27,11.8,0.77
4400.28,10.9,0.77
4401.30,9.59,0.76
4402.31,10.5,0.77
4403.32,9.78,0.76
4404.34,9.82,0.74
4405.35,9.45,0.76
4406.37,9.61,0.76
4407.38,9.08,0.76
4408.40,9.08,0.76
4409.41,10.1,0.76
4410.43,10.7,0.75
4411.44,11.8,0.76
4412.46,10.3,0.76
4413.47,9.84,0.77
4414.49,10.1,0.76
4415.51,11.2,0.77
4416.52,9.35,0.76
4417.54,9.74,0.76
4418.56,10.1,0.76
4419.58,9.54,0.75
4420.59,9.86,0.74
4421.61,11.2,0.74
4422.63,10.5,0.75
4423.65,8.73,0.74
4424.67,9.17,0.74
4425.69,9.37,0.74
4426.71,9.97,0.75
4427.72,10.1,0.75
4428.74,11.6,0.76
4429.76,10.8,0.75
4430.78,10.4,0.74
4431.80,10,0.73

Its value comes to -4.5 angstroms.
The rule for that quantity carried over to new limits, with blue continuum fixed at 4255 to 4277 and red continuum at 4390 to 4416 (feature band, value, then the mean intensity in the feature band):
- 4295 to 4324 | 4.0 angstroms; 7.97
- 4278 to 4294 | 0.7 angstroms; 8.6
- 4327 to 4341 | -0.1 angstroms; 9.52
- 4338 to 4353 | 0.5 angstroms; 9.28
